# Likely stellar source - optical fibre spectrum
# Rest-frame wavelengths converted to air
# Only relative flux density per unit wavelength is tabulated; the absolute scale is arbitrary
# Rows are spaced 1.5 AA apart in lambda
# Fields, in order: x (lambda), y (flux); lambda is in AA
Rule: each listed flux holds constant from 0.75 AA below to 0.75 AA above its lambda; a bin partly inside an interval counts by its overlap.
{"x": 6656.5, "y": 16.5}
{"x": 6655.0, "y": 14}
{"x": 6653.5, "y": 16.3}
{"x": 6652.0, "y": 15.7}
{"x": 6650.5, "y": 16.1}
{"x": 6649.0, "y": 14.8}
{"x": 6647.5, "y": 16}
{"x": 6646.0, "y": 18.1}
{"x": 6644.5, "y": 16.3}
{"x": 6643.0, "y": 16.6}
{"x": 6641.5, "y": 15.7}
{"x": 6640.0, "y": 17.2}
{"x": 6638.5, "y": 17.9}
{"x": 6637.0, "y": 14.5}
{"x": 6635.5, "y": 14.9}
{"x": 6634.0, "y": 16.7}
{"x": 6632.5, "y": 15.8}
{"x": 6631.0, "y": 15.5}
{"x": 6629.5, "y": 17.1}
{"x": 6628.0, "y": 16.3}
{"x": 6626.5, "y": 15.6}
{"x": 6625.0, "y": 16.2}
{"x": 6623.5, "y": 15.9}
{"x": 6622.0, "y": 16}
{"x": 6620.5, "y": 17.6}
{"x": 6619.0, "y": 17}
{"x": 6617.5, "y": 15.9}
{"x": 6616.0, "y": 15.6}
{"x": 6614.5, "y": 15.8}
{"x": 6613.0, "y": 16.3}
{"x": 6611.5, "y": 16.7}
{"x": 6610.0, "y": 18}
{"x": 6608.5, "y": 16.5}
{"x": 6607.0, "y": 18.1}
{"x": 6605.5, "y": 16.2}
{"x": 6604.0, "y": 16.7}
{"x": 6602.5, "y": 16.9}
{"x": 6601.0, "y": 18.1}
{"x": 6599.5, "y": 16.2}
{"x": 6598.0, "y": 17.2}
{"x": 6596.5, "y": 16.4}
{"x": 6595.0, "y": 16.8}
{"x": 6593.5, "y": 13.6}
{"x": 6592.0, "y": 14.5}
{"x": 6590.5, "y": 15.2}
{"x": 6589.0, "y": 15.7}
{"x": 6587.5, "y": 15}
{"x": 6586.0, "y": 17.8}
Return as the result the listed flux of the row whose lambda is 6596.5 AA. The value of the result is 16.4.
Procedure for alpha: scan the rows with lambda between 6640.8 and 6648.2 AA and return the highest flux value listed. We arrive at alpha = 18.1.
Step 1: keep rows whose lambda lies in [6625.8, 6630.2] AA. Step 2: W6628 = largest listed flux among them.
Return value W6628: 17.1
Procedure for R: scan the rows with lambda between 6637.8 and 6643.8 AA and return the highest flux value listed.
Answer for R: 17.9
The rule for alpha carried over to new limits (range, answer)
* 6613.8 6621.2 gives 17.6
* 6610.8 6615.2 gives 16.7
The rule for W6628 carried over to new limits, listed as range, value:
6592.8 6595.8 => 16.8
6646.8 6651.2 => 16.1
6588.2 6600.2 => 17.2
